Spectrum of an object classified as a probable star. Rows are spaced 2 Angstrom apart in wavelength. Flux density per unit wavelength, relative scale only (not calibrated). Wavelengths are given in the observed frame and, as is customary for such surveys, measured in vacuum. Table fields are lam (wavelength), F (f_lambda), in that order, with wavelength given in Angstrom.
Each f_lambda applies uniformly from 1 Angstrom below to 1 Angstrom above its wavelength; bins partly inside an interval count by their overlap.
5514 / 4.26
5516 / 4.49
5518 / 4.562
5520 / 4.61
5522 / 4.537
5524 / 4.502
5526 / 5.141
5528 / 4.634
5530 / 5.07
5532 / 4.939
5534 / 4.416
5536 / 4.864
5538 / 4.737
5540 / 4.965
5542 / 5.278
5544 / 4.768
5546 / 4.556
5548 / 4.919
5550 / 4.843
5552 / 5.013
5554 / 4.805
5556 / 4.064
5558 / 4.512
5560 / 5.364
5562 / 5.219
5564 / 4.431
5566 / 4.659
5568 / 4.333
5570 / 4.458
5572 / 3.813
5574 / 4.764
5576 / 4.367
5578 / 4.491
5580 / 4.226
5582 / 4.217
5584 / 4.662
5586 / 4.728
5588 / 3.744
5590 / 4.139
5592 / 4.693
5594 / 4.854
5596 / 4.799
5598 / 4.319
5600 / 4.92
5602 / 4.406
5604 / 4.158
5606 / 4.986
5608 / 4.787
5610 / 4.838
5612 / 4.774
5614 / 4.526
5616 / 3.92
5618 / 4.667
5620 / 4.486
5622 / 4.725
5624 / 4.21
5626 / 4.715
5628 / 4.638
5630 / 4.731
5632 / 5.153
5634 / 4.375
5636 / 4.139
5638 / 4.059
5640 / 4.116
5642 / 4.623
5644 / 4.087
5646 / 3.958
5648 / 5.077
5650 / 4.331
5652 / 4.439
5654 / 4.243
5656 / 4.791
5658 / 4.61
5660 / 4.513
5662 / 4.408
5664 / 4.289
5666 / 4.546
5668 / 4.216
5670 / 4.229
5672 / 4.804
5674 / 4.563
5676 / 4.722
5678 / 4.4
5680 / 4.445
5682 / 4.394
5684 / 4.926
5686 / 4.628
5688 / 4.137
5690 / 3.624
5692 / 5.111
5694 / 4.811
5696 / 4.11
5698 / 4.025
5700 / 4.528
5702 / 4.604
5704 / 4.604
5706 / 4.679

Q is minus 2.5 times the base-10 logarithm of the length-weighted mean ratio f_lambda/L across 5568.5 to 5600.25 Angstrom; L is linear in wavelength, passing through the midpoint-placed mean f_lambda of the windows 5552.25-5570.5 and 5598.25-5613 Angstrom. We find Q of 0.056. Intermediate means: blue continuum 4.67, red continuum 4.68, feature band 4.44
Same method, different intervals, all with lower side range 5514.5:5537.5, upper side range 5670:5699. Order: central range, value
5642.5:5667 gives 0.02 mag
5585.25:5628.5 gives 0.01 mag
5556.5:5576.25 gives 0.01 mag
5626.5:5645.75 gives 0.03 mag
